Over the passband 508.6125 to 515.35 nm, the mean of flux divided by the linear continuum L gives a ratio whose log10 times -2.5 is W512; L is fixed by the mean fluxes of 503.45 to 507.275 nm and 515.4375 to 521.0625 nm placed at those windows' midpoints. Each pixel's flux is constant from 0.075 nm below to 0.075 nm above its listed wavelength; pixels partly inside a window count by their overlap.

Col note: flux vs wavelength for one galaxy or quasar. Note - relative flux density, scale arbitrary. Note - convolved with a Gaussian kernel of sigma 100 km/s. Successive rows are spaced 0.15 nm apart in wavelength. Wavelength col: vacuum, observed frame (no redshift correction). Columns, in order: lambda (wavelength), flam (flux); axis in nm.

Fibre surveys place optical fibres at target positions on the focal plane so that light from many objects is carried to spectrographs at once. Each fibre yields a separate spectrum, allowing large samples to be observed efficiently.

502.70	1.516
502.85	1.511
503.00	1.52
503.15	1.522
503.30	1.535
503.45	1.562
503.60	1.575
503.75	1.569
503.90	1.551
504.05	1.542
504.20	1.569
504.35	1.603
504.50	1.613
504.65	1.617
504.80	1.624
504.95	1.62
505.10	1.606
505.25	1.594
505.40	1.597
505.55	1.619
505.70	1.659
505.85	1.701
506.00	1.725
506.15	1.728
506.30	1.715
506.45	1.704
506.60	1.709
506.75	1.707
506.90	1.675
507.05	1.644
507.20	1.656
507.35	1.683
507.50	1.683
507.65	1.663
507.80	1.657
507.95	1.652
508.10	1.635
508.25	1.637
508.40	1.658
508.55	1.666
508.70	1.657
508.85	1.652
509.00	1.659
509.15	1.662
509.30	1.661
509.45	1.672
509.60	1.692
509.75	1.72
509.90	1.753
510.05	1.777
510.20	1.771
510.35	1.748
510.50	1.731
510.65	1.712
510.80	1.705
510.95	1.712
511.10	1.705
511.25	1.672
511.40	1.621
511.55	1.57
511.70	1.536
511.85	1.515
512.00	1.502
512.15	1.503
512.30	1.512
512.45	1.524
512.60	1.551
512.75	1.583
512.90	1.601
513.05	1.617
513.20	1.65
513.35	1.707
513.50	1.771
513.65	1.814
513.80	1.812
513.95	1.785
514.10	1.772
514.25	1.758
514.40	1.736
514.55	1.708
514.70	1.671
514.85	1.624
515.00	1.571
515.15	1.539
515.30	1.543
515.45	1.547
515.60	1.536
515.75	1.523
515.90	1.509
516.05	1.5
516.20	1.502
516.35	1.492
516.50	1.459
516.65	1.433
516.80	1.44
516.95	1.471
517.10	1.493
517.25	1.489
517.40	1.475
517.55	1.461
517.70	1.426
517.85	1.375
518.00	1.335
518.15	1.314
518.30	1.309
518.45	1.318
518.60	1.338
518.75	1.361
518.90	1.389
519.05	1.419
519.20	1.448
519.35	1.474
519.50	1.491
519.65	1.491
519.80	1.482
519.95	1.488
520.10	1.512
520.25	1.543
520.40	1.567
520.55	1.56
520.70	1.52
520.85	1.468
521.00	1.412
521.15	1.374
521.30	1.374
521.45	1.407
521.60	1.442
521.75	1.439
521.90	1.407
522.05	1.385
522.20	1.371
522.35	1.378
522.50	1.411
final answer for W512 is -0.08 mag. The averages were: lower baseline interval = 1.64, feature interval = 1.66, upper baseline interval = 1.46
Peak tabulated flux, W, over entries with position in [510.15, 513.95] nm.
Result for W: 1.814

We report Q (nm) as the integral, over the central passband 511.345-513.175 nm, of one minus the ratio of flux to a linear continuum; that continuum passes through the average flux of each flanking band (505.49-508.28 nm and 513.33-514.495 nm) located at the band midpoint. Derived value 0.20 nm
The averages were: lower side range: 1.68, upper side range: 1.77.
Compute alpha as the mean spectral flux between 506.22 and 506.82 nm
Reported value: 1.71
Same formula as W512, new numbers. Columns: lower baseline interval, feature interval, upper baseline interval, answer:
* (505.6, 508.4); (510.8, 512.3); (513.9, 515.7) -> 0.043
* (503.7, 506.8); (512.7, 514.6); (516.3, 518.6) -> -0.159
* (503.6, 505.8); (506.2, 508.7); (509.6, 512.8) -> -0.036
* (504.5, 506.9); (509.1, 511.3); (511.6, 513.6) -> -0.067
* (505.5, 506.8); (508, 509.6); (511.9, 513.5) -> -0.004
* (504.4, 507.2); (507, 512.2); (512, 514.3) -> -0.003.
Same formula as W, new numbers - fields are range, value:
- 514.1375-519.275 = 1.758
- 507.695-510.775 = 1.777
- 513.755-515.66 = 1.812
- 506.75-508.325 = 1.707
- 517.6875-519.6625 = 1.491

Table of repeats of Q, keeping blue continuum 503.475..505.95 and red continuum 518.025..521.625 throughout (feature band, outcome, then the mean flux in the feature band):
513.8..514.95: -0.18 nm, 1.72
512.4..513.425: -0.06 nm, 1.61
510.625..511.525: -0.09 nm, 1.68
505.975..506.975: -0.08 nm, 1.71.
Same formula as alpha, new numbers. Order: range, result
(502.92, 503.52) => 1.53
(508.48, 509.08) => 1.66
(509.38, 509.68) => 1.68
